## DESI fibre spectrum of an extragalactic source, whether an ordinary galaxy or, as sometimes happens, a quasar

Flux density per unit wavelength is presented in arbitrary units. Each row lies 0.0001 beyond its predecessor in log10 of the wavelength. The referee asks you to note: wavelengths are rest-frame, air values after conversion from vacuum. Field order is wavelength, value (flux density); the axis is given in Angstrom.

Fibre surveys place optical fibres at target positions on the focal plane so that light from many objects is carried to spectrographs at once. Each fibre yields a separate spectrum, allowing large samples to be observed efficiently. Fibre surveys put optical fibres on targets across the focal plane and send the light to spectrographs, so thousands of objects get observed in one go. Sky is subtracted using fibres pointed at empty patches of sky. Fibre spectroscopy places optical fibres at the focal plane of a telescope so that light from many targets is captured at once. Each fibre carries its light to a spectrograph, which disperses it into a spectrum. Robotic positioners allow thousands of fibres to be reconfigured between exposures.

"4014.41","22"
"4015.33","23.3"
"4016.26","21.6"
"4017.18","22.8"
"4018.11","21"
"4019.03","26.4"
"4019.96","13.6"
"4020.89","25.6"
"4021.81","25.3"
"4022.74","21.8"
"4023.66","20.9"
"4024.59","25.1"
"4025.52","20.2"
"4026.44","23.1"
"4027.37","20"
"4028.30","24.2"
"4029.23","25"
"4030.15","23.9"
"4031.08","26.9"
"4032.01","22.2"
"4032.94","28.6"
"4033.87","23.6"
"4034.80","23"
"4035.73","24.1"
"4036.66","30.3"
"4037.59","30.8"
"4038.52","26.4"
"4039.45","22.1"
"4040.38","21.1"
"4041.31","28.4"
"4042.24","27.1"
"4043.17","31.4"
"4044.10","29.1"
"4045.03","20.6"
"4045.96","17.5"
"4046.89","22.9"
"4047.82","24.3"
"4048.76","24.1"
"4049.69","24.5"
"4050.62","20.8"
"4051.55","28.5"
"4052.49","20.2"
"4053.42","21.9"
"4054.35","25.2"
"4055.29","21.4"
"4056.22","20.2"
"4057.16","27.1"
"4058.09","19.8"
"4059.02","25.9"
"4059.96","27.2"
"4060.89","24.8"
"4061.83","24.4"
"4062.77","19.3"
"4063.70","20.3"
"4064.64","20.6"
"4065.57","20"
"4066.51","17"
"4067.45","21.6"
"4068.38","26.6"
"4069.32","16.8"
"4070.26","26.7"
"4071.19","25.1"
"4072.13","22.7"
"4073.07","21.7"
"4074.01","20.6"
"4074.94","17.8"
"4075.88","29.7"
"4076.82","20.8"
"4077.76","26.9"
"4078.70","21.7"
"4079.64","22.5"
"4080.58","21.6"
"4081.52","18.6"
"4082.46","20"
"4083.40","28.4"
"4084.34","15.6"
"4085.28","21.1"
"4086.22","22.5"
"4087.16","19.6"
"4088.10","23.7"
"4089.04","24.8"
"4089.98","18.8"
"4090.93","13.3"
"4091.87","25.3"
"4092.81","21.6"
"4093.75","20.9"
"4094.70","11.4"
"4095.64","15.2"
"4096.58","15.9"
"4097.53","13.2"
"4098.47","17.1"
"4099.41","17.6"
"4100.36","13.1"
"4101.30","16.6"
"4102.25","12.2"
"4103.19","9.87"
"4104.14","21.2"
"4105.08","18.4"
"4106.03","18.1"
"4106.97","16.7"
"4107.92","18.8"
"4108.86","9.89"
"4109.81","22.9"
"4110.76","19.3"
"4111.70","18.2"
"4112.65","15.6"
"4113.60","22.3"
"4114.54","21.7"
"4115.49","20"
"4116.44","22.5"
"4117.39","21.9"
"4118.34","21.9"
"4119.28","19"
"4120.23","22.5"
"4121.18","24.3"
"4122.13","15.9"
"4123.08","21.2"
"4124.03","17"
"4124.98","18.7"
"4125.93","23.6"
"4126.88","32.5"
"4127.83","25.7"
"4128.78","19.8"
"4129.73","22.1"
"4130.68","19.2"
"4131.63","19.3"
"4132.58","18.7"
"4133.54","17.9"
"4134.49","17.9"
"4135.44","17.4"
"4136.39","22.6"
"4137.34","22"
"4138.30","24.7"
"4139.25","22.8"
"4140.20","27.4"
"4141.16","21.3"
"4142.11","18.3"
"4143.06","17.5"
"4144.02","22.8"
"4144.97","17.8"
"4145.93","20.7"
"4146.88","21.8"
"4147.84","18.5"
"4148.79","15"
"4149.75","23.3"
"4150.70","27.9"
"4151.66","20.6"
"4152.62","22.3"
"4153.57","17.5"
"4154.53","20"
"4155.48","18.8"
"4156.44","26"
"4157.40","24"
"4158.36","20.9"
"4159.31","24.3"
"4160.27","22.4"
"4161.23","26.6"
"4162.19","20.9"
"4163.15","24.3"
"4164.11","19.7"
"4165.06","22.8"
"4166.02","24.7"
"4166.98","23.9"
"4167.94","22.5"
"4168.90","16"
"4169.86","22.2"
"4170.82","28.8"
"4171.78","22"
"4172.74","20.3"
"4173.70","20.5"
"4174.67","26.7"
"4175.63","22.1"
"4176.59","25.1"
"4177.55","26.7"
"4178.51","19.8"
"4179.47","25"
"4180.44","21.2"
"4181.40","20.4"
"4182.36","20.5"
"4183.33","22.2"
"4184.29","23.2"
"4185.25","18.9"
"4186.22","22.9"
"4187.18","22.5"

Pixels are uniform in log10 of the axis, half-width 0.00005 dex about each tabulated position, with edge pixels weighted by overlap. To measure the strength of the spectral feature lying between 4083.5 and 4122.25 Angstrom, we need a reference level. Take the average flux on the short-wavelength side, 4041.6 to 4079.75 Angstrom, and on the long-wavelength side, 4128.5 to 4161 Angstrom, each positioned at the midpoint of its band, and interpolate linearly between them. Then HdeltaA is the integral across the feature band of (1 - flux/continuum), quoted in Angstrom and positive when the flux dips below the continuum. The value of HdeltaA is 6.0 Angstrom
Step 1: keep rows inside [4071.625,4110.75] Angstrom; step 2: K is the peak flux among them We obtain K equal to 29.7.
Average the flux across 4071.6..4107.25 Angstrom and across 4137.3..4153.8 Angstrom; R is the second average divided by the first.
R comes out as 1.1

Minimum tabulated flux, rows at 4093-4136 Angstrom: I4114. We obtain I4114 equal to 9.87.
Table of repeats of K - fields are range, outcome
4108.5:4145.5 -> 32.5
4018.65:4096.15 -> 31.4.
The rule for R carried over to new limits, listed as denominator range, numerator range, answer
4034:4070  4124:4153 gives 0.90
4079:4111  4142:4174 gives 1.18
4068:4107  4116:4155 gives 1.06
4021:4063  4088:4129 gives 0.79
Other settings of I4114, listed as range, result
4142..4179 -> 15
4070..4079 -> 17.8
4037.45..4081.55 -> 16.8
